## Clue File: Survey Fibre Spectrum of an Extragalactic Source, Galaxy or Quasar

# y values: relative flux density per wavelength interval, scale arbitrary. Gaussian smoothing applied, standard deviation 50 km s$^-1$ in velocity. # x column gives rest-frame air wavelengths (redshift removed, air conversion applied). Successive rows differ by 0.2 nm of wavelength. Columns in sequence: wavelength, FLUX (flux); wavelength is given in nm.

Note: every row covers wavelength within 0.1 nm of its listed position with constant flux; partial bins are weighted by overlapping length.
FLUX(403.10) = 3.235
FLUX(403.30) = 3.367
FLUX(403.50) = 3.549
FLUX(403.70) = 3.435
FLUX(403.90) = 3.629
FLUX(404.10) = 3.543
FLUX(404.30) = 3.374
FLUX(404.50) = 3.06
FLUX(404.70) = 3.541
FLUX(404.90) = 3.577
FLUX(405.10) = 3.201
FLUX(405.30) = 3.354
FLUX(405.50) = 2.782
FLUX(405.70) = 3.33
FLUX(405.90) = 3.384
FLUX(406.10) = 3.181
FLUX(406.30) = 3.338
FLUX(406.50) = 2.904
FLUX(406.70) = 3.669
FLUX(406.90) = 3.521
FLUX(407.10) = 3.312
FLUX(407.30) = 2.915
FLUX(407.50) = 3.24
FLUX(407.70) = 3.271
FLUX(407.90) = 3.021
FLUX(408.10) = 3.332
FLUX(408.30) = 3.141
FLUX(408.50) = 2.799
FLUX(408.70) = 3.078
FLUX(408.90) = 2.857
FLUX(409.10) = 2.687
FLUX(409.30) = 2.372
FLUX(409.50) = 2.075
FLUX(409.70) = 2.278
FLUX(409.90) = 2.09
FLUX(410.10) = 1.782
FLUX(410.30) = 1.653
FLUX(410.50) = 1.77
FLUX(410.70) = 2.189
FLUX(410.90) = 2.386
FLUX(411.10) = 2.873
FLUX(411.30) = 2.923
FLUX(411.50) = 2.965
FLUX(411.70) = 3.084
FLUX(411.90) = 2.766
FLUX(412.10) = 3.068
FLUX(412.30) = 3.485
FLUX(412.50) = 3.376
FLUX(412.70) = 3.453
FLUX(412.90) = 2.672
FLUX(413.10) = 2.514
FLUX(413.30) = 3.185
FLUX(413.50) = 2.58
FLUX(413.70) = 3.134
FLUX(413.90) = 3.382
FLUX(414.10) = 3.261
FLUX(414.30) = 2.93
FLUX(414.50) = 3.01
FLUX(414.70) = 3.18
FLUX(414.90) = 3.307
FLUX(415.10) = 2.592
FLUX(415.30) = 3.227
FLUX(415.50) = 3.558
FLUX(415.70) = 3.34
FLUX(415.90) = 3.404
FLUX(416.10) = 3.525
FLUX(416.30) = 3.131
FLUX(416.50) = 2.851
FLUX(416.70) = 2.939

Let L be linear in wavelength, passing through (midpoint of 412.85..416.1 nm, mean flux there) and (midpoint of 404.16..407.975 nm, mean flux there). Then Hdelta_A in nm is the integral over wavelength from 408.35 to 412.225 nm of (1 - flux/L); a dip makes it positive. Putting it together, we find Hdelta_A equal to 0.80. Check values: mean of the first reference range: 3.27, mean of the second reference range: 3.1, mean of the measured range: 2.52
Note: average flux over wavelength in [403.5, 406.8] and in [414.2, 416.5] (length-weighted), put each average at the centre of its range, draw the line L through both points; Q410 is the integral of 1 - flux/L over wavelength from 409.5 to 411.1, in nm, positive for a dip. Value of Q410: 0.58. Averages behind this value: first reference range 3.34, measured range 2.08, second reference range 3.19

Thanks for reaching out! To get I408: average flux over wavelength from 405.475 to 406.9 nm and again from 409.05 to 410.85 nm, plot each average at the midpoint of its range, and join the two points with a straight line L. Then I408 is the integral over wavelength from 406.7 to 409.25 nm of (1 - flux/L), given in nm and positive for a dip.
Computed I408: -0.38 nm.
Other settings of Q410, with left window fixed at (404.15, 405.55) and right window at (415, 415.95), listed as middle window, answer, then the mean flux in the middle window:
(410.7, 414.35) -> 0.289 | 2.98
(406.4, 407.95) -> 0.019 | 3.24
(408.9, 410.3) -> 0.447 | 2.22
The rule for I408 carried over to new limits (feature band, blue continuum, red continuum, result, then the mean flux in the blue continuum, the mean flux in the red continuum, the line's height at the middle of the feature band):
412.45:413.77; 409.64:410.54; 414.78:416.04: -0.15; 1.91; 3.25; 2.67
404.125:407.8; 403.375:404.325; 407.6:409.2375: 0.00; 3.51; 3.01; 3.28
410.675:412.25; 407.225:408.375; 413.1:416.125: 0.16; 3.16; 3.14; 3.15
